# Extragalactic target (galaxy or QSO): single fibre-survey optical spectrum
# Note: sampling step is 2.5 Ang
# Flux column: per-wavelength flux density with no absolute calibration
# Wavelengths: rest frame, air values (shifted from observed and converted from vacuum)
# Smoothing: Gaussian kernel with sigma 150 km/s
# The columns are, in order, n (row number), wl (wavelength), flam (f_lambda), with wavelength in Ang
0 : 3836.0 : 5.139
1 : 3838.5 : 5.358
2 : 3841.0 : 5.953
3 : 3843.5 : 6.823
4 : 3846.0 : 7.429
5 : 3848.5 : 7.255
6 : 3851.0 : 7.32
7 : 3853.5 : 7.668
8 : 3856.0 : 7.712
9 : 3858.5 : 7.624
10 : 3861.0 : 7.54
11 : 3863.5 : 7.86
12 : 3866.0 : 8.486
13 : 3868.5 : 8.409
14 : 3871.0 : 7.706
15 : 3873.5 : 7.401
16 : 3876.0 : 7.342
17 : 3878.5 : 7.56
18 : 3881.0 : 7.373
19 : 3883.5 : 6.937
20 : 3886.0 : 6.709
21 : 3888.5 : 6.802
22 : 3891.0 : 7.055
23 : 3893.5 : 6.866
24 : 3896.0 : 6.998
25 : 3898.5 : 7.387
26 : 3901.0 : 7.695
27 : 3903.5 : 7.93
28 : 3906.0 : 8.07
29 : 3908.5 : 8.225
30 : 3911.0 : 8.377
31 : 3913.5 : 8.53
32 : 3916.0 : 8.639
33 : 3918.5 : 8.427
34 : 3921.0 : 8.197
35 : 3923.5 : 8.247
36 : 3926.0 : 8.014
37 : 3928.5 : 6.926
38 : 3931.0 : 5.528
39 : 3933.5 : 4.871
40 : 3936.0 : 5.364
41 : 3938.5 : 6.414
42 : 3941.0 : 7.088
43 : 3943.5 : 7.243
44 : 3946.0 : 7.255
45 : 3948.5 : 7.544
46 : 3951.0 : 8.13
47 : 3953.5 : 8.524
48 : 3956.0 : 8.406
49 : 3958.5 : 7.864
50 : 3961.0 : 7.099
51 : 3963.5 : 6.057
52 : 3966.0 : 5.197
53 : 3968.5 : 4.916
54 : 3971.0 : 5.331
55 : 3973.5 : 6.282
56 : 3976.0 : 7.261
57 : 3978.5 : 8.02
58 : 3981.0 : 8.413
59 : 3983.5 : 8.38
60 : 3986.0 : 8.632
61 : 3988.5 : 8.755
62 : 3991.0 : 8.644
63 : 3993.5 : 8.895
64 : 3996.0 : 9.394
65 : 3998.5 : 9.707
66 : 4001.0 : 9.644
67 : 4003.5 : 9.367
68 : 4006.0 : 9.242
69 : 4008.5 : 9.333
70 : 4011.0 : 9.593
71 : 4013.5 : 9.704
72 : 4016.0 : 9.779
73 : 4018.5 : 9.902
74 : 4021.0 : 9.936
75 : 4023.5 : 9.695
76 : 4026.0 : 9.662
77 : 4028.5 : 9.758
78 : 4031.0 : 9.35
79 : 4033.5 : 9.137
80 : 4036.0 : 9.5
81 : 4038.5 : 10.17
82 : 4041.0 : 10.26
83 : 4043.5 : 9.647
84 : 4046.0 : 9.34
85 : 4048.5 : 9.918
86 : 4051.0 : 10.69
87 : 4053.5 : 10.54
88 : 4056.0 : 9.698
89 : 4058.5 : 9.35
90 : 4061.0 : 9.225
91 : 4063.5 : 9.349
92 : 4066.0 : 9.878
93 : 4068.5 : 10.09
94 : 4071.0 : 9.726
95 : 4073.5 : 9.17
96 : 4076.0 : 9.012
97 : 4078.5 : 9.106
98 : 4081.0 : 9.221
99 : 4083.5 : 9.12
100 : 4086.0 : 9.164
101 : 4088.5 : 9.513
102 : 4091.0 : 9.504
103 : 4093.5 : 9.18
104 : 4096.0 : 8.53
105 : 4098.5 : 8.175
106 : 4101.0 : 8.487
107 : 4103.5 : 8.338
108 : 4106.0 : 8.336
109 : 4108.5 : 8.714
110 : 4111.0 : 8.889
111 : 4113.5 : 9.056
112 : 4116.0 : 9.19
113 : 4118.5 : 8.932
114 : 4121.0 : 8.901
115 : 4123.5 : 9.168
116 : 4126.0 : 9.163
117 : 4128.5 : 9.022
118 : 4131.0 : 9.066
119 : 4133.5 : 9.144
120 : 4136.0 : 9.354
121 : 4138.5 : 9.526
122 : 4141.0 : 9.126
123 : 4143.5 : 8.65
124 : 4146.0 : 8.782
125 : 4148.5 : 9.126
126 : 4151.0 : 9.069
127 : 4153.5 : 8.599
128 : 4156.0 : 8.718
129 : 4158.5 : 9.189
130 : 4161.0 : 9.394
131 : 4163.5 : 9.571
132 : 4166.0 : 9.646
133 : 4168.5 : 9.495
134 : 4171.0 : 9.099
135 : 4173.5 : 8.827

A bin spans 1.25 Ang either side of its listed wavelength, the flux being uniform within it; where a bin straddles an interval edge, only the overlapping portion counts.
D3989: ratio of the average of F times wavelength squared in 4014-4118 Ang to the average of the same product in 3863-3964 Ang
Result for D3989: 1.4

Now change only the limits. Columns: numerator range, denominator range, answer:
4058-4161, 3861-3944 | 1.36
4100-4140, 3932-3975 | 1.46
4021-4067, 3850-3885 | 1.39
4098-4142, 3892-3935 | 1.31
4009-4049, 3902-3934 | 1.32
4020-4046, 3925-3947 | 1.57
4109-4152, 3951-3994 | 1.32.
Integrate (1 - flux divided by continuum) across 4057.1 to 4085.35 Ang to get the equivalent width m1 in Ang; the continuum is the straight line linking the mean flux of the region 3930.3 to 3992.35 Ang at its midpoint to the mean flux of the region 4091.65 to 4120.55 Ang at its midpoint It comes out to -3.5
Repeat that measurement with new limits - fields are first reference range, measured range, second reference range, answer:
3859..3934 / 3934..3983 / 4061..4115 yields 6.7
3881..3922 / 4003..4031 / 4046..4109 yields -2.9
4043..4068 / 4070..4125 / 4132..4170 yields 3.1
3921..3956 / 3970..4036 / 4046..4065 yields -2.6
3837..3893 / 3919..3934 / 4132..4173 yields 1.0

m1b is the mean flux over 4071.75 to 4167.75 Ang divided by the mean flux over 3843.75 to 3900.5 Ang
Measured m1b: 1.2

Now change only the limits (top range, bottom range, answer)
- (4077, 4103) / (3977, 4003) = 1.02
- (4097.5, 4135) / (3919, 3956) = 1.23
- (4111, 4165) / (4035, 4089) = 0.94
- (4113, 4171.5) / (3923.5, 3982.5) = 1.32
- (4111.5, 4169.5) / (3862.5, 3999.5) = 1.21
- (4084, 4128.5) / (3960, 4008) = 1.13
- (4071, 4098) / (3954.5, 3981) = 1.36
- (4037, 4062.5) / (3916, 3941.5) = 1.41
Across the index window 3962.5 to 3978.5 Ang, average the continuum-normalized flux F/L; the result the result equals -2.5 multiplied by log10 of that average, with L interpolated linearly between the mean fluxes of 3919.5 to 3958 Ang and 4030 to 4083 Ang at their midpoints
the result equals 0.29 mag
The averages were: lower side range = 7.2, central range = 6.01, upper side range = 9.63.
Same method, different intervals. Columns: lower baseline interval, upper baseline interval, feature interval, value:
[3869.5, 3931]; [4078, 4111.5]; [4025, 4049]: -0.14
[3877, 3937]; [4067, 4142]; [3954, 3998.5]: 0.06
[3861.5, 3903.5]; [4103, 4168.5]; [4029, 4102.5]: -0.10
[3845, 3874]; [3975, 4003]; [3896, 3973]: 0.15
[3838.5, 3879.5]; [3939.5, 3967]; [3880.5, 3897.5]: 0.07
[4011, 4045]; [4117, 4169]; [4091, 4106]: 0.09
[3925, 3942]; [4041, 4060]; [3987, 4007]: -0.12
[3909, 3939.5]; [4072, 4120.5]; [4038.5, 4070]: -0.15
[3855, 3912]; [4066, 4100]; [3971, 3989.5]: 0.08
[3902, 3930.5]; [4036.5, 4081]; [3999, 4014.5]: -0.04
